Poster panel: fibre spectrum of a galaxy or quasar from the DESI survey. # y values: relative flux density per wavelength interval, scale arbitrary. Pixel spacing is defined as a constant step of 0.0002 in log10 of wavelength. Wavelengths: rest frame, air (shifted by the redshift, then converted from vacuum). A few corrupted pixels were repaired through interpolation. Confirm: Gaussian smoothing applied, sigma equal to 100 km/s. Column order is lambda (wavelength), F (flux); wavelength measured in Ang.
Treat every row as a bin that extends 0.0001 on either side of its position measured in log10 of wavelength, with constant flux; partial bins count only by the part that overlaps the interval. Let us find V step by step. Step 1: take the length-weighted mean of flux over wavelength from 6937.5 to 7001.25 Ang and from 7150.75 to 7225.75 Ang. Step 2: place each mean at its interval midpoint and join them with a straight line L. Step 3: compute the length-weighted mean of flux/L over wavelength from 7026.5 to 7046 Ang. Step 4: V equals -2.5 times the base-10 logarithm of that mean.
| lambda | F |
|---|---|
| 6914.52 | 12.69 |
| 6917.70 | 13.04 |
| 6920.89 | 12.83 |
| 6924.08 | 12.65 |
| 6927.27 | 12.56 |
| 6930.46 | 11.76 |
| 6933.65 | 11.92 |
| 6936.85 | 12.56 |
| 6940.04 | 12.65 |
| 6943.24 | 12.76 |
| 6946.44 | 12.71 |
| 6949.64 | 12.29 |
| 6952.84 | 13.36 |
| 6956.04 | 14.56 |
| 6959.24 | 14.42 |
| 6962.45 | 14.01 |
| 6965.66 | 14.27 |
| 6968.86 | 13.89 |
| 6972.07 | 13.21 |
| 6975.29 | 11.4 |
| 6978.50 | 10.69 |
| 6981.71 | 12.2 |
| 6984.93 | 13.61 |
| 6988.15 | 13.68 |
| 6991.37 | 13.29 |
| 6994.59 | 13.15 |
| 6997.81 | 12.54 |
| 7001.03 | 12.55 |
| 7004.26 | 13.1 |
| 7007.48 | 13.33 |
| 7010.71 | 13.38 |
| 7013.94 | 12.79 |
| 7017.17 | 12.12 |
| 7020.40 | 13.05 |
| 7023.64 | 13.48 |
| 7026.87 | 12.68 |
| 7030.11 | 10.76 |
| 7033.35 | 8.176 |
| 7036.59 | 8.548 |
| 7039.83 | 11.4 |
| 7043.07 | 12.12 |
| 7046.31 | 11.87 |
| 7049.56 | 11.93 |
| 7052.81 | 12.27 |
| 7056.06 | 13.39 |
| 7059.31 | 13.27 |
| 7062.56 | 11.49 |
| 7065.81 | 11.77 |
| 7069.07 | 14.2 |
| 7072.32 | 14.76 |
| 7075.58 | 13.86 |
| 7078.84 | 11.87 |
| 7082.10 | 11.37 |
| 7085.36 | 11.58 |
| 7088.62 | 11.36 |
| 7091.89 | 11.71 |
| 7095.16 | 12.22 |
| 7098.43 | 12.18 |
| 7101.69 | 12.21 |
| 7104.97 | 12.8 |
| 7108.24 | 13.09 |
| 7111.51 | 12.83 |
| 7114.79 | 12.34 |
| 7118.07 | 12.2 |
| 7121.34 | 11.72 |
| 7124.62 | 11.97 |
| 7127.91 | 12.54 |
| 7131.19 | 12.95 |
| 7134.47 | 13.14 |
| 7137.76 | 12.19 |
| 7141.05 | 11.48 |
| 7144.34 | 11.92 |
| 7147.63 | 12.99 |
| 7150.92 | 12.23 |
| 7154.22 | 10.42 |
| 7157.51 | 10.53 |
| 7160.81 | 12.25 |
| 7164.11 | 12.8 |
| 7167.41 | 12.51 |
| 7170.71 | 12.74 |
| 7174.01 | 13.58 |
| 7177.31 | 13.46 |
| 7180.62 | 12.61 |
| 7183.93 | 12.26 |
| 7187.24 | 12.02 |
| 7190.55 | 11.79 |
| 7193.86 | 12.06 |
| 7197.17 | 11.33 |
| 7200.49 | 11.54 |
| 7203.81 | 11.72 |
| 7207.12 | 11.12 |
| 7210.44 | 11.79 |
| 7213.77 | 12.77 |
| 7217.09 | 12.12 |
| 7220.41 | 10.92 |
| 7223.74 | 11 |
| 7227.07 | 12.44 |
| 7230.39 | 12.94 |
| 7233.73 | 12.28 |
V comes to 0.202 mag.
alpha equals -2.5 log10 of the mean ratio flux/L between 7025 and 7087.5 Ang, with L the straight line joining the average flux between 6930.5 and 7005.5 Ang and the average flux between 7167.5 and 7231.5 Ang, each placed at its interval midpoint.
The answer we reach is 0.06 mag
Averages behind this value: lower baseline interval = 13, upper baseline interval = 12.1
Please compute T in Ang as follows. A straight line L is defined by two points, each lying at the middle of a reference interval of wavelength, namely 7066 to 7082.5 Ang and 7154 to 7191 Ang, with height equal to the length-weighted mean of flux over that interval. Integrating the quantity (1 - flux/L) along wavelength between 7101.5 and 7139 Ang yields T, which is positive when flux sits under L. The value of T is 0.9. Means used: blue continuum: 13.2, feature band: 12.5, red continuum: 12.3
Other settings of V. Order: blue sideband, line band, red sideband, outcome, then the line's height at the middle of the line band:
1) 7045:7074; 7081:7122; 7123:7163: 0.02 mag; 12.4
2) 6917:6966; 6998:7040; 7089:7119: 0.06 mag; 12.7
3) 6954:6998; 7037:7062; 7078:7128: 0.04 mag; 12.6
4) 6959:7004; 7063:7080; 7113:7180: -0.05 mag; 12.6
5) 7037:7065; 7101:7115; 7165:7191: -0.03 mag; 12.3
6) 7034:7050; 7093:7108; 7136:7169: -0.08 mag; 11.5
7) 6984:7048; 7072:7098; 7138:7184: 0.01 mag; 12.3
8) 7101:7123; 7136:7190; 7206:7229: -0.01 mag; 12.1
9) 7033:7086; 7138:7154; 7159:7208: 0.02 mag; 12.2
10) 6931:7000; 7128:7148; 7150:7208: -0.02 mag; 12.2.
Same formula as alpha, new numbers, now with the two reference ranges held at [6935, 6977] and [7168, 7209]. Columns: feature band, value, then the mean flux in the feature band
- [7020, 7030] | 0.02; 12.7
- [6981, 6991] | -0.01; 13.3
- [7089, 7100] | 0.06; 11.9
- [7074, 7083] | 0.02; 12.4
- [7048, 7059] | 0.01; 12.6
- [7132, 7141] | 0.00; 12.5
